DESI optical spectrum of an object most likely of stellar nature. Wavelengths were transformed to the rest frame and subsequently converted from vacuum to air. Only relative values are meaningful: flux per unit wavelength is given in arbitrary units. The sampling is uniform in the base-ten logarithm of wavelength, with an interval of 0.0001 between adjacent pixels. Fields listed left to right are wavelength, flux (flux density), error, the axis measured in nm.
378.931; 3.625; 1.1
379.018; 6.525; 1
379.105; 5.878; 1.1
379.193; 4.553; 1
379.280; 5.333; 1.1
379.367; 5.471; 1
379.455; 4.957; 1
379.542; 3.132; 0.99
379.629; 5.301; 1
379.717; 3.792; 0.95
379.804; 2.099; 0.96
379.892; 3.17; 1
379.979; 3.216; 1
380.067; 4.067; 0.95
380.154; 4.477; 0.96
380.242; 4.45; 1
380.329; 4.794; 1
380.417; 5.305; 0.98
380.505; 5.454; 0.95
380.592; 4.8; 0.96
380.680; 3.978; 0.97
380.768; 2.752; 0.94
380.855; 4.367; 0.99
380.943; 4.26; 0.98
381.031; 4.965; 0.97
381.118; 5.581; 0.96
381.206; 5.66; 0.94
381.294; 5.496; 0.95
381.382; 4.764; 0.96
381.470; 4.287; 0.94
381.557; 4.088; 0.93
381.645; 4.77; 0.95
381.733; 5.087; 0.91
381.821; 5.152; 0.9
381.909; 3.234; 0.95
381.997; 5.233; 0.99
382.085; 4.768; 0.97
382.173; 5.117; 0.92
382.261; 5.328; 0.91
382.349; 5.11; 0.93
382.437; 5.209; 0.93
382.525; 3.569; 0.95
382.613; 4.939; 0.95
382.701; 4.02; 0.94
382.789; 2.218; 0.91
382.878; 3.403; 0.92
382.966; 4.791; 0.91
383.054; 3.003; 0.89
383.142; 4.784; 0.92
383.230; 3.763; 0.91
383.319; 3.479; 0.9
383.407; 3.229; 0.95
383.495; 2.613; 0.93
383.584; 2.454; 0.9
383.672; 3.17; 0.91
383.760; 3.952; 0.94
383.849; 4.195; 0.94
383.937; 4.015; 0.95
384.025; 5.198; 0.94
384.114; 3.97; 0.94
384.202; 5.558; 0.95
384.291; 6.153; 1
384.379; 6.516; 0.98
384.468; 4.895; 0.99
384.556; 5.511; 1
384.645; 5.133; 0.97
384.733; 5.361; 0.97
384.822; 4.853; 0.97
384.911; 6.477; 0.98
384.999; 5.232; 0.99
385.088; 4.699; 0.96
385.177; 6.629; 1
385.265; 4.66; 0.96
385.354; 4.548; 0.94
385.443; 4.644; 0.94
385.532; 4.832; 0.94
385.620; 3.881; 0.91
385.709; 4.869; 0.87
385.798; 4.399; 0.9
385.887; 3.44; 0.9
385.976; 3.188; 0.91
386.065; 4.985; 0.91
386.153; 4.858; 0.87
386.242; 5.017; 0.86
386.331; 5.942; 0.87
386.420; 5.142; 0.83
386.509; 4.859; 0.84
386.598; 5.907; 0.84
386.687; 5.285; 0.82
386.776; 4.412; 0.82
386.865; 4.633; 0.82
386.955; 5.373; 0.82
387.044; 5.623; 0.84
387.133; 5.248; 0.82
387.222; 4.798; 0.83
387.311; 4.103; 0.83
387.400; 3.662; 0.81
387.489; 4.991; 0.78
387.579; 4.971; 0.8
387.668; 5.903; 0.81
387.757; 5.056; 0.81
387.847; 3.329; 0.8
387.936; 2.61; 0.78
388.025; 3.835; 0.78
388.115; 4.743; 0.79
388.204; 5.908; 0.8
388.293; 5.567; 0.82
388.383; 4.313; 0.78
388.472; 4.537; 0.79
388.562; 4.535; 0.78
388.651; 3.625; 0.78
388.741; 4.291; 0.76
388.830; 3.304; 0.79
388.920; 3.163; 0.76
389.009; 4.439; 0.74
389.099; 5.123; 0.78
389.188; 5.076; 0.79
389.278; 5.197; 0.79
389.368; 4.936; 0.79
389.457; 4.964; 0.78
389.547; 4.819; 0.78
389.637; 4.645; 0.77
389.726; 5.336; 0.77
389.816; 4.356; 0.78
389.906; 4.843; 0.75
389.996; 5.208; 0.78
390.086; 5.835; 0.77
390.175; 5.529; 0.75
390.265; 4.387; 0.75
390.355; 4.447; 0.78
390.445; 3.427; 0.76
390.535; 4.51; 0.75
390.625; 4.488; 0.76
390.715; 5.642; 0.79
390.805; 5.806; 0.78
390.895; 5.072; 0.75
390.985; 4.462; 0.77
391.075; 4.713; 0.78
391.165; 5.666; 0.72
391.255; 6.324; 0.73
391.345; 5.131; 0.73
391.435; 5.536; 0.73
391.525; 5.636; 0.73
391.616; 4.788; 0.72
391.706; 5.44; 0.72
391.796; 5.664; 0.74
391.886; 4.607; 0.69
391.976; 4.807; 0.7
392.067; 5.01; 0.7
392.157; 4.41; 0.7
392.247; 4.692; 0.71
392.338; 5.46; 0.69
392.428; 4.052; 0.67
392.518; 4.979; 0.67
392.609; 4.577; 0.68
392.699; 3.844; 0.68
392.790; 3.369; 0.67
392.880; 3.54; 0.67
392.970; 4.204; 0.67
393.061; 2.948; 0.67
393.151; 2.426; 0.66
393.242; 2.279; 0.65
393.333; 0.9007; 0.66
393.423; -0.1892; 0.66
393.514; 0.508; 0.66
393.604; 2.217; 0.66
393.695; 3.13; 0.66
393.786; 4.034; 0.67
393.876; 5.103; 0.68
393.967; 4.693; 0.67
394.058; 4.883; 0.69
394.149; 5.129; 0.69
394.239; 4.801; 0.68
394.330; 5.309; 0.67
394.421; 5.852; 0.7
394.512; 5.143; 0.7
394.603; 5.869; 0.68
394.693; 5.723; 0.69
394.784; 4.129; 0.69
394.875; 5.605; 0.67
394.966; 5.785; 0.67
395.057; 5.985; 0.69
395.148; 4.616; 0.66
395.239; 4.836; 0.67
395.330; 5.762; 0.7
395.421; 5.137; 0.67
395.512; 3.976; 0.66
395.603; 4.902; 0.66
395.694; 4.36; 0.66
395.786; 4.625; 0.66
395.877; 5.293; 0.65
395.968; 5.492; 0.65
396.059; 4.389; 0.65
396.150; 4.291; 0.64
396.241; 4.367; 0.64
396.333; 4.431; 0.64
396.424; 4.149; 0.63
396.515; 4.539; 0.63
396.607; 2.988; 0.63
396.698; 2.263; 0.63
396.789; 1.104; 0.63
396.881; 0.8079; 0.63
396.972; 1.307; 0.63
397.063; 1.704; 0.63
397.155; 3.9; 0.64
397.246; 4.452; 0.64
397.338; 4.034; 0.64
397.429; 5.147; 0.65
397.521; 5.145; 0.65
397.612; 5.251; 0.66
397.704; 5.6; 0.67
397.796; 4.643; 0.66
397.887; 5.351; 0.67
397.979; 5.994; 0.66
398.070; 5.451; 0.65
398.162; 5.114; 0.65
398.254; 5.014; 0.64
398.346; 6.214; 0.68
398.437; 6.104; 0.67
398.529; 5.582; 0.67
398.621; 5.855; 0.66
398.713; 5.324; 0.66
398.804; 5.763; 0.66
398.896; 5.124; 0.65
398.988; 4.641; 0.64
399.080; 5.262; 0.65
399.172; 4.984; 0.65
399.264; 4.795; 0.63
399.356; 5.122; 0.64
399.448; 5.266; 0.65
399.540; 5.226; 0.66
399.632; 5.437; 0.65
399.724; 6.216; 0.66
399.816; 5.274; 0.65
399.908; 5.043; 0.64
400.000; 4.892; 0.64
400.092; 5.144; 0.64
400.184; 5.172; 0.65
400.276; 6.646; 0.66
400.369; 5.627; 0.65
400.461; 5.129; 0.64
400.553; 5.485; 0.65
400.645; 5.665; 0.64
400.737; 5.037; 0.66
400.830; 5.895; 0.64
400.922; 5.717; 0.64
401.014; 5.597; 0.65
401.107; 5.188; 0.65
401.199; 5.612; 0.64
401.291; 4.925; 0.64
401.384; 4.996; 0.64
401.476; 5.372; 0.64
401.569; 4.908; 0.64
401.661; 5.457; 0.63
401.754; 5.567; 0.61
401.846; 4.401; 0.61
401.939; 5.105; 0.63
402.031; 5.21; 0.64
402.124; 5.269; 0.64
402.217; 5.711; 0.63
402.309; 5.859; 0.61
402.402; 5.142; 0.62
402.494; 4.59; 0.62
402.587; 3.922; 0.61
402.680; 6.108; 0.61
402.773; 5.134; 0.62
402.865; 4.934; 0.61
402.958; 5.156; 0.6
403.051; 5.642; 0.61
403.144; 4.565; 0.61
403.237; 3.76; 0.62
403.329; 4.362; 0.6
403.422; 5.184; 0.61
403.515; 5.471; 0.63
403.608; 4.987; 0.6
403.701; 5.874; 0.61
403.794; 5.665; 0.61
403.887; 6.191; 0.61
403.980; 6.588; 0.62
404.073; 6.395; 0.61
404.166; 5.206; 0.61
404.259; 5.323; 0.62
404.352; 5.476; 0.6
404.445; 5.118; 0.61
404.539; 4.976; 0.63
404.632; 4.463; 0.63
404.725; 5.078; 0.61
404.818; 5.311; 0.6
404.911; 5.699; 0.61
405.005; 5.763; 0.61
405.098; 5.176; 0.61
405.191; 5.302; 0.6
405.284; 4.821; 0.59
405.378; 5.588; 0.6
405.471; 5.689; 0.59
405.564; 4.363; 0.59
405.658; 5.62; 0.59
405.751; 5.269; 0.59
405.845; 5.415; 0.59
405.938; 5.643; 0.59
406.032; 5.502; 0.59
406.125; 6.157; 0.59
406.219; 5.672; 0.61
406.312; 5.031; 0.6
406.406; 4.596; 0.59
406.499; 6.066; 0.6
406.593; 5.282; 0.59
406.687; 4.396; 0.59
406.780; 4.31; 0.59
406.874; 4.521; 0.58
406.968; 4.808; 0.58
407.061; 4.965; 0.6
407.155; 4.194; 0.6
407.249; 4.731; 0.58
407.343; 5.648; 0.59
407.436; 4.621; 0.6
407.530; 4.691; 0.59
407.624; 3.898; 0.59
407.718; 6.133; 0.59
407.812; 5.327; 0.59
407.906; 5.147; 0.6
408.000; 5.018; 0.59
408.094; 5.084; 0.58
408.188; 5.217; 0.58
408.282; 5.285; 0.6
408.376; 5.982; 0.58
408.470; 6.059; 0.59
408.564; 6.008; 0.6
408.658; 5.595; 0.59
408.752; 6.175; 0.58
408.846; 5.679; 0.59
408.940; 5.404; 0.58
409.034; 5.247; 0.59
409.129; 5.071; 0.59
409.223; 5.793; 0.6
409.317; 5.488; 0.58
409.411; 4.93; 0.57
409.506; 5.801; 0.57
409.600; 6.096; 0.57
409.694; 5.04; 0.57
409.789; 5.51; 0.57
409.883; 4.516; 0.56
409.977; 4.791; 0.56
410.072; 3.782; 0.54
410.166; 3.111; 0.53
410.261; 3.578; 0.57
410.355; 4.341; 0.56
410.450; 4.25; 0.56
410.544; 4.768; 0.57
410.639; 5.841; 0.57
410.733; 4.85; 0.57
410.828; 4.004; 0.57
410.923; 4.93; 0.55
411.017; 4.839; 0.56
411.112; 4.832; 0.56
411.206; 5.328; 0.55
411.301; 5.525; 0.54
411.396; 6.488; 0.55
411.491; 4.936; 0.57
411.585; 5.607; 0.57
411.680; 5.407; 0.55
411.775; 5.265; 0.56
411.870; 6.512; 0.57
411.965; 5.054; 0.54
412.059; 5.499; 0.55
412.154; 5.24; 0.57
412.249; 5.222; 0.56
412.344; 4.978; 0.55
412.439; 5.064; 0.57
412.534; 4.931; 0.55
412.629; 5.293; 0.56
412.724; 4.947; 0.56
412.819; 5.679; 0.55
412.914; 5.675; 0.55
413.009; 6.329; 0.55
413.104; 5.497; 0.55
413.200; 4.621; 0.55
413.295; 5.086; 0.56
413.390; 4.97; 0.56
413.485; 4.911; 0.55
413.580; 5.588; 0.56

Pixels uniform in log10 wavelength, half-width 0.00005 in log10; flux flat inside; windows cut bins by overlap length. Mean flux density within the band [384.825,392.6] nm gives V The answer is 4.83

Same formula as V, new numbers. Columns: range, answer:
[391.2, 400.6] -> 4.61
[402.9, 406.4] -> 5.33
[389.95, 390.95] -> 4.94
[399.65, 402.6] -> 5.32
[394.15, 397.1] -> 4.38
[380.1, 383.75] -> 4.33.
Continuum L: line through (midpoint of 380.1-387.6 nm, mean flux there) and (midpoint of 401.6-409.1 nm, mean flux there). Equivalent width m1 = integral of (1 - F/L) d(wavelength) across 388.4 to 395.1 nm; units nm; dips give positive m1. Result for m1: 0.47 nm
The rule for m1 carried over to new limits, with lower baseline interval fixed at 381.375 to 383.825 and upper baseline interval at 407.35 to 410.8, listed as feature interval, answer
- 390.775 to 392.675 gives -0.26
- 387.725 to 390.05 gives -0.09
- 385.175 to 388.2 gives -0.31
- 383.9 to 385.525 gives -0.40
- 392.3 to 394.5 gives 0.41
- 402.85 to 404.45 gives -0.14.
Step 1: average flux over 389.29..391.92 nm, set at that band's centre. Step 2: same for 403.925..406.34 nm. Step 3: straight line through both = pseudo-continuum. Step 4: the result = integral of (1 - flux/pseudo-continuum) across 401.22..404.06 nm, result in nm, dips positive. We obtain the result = 0.07 nm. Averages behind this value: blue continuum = 5.05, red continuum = 5.42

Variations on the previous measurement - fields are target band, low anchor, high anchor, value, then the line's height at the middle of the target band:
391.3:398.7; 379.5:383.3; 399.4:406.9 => 0.81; 4.94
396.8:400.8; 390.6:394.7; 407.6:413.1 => -0.24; 4.68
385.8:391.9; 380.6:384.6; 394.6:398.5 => -0.46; 4.47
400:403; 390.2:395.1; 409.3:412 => -0.36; 4.73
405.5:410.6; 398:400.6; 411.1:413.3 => 0.27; 5.39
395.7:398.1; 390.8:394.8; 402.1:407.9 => 0.28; 4.64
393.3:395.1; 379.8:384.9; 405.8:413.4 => 0.19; 4.76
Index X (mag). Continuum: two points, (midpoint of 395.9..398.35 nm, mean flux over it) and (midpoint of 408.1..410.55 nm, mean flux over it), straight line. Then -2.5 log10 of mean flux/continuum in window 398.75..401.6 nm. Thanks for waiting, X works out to -0.21 mag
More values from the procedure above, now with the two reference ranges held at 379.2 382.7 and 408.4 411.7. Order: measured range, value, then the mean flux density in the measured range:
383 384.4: 0.13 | 4.1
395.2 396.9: 0.17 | 4.14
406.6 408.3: 0.04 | 4.89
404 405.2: -0.07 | 5.36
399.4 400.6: -0.10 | 5.43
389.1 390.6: -0.03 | 4.85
